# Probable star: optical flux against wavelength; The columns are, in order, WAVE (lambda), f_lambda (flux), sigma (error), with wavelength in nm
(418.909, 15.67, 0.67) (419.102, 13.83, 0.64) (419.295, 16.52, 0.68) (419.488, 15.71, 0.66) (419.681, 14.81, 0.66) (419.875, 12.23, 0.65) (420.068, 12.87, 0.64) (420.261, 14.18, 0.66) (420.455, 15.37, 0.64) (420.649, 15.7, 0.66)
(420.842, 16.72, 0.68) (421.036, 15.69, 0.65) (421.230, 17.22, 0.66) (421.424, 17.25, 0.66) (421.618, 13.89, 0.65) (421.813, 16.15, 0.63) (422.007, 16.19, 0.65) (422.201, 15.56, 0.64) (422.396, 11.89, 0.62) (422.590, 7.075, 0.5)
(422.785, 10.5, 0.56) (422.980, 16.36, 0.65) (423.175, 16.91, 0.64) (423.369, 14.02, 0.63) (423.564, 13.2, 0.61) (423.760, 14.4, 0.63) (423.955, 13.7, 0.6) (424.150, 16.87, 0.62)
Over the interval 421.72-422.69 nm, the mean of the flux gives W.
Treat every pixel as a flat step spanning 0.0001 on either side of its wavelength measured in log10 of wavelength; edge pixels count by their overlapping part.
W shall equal 13.4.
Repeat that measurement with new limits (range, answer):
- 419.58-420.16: 13.3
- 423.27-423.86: 13.9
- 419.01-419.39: 15.2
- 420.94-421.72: 16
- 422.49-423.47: 13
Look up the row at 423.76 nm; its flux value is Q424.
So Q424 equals 14.4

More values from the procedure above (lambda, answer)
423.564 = 13.2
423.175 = 16.91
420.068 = 12.87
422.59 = 7.075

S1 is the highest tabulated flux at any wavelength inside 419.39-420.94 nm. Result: 16.72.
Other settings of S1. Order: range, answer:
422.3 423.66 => 16.91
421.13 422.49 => 17.25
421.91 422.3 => 16.19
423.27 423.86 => 14.4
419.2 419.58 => 16.52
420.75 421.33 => 17.22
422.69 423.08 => 16.36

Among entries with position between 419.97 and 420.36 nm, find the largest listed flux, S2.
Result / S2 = 14.18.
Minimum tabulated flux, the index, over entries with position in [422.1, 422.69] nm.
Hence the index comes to 7.075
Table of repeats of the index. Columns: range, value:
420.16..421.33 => 14.18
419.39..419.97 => 12.23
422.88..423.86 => 13.2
